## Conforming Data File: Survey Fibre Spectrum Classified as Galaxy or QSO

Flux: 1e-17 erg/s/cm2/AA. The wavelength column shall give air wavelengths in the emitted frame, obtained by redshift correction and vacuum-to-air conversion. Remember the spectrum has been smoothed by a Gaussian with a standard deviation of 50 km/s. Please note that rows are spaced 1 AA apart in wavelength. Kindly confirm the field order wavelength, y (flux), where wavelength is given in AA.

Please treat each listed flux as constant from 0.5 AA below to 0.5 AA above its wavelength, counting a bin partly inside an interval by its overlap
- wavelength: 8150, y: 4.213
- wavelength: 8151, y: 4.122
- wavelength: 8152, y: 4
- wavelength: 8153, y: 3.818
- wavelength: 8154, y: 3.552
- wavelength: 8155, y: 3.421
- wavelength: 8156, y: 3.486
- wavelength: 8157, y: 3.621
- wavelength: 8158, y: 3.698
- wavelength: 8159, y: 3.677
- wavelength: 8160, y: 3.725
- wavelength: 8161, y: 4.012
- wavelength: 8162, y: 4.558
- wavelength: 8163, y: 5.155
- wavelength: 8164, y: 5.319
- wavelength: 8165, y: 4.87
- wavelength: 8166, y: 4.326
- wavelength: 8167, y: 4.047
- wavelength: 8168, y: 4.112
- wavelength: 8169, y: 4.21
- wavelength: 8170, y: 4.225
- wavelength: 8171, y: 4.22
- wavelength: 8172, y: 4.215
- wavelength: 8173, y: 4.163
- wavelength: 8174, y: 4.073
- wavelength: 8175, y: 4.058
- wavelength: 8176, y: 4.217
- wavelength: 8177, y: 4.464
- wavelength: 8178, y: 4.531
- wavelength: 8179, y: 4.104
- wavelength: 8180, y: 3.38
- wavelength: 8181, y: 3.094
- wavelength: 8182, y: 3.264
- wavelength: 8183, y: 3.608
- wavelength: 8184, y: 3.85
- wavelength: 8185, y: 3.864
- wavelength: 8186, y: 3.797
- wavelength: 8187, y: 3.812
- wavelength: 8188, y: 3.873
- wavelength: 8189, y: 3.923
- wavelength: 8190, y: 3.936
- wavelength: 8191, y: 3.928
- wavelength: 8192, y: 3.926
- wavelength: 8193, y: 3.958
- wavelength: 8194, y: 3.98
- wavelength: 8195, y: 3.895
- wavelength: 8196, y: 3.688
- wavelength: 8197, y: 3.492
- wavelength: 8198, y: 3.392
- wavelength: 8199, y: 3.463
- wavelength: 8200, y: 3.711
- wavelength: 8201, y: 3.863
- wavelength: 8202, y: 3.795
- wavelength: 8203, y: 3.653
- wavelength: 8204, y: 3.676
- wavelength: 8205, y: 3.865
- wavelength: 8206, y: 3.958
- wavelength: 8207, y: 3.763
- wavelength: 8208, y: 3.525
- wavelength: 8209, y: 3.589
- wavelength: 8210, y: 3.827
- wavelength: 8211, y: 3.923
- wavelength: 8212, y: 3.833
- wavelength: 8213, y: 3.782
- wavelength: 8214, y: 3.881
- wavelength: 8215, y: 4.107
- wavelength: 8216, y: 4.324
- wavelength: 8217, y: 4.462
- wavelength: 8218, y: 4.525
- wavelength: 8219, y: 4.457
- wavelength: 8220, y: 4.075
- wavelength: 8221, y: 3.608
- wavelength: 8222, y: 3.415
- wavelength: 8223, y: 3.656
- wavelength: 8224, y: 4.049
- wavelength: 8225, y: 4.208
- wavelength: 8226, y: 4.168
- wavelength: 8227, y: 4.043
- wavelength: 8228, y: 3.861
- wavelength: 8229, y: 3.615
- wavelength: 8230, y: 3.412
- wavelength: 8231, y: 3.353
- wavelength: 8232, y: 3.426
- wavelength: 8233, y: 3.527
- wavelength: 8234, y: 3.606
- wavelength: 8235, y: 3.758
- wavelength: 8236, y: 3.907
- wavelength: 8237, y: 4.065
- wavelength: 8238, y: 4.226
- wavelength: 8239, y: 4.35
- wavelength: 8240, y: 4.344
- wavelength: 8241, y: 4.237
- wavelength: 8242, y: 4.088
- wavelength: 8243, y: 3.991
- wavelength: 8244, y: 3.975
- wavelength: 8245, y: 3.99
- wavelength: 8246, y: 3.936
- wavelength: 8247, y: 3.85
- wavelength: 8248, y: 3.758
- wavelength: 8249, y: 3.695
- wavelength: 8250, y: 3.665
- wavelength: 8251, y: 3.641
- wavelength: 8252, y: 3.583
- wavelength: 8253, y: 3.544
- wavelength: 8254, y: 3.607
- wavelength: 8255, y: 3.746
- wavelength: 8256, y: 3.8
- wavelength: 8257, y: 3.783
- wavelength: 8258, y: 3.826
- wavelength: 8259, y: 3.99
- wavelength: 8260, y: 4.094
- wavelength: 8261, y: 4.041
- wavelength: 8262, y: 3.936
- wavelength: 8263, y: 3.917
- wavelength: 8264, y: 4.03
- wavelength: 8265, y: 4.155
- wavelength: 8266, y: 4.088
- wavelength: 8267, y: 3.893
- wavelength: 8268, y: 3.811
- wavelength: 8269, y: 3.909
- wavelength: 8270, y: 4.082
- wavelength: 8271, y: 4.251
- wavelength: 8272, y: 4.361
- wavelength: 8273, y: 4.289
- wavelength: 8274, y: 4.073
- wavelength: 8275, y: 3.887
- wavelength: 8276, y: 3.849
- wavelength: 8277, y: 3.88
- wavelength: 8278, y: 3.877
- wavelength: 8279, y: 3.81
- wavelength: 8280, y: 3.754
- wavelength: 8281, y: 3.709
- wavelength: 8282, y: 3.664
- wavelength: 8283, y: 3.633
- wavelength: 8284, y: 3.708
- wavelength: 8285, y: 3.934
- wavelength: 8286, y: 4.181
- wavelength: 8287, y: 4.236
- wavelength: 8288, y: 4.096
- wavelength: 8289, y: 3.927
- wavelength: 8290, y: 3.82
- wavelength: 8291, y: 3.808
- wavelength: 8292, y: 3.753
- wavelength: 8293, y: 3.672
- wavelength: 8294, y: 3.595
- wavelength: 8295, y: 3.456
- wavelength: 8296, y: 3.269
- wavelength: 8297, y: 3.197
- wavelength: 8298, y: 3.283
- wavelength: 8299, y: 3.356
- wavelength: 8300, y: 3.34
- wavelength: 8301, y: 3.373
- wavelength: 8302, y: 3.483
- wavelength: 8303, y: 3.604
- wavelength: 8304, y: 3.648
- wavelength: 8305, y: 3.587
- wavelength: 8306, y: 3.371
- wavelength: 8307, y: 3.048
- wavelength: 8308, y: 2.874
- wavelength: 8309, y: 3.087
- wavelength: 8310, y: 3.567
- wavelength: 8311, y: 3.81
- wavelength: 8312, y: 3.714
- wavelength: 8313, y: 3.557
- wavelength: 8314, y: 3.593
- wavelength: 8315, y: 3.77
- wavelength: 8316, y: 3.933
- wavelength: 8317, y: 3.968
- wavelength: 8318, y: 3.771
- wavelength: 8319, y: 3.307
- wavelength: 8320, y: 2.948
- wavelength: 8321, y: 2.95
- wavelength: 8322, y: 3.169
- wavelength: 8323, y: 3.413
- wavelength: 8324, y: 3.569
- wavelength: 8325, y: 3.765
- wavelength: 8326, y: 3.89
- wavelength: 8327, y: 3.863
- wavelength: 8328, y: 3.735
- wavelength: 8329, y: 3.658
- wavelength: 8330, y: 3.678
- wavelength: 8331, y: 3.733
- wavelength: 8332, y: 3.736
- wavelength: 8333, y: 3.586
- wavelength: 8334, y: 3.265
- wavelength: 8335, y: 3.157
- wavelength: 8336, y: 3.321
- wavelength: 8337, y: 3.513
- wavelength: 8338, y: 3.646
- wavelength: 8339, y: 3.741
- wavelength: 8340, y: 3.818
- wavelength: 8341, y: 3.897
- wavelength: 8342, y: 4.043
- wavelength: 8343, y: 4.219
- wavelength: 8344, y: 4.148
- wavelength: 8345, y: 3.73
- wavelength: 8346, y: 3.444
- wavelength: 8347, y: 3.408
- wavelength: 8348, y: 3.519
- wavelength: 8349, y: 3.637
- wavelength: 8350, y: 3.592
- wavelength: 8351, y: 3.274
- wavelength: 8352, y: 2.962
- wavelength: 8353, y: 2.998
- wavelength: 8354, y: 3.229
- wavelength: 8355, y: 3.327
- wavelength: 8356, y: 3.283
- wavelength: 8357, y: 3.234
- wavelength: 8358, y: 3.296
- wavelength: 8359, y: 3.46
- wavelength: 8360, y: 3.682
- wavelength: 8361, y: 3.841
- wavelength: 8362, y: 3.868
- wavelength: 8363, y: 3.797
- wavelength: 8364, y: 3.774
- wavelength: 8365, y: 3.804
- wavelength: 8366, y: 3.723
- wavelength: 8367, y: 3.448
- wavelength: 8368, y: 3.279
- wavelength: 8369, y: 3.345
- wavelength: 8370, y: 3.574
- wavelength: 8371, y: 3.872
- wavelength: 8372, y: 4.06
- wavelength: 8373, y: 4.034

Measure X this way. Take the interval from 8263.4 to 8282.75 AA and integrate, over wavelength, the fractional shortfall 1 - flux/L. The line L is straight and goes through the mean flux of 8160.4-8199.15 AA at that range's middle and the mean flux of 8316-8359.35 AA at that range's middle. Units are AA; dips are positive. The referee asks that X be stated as -1.15 AA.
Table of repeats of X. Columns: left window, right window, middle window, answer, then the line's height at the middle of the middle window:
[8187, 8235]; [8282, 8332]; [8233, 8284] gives -2.8 AA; 3.71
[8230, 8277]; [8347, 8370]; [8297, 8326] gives 1.6 AA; 3.67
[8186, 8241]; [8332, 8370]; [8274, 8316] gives 0.5 AA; 3.68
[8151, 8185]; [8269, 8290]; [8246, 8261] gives 0.8 AA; 3.97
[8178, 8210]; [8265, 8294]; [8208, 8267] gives -1.0 AA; 3.84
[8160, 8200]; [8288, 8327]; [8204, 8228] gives -0.5 AA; 3.88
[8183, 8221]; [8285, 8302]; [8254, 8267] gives -0.7 AA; 3.73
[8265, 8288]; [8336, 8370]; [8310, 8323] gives 0.8 AA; 3.76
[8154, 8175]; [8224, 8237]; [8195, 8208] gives 0.8 AA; 3.93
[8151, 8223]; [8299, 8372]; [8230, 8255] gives -0.2 AA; 3.79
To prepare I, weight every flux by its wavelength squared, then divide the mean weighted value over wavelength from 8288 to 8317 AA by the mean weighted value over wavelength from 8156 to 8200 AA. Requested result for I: 0.91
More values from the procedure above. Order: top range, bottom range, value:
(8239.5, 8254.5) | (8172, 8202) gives 1.02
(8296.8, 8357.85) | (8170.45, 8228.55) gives 0.93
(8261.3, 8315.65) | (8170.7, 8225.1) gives 0.98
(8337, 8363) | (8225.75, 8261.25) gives 0.95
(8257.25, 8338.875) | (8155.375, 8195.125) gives 0.94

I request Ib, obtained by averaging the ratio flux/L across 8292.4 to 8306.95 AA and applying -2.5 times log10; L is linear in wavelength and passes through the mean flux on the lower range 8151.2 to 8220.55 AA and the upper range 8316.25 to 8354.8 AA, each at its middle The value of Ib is 0.07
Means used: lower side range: 3.95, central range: 3.44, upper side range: 3.56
